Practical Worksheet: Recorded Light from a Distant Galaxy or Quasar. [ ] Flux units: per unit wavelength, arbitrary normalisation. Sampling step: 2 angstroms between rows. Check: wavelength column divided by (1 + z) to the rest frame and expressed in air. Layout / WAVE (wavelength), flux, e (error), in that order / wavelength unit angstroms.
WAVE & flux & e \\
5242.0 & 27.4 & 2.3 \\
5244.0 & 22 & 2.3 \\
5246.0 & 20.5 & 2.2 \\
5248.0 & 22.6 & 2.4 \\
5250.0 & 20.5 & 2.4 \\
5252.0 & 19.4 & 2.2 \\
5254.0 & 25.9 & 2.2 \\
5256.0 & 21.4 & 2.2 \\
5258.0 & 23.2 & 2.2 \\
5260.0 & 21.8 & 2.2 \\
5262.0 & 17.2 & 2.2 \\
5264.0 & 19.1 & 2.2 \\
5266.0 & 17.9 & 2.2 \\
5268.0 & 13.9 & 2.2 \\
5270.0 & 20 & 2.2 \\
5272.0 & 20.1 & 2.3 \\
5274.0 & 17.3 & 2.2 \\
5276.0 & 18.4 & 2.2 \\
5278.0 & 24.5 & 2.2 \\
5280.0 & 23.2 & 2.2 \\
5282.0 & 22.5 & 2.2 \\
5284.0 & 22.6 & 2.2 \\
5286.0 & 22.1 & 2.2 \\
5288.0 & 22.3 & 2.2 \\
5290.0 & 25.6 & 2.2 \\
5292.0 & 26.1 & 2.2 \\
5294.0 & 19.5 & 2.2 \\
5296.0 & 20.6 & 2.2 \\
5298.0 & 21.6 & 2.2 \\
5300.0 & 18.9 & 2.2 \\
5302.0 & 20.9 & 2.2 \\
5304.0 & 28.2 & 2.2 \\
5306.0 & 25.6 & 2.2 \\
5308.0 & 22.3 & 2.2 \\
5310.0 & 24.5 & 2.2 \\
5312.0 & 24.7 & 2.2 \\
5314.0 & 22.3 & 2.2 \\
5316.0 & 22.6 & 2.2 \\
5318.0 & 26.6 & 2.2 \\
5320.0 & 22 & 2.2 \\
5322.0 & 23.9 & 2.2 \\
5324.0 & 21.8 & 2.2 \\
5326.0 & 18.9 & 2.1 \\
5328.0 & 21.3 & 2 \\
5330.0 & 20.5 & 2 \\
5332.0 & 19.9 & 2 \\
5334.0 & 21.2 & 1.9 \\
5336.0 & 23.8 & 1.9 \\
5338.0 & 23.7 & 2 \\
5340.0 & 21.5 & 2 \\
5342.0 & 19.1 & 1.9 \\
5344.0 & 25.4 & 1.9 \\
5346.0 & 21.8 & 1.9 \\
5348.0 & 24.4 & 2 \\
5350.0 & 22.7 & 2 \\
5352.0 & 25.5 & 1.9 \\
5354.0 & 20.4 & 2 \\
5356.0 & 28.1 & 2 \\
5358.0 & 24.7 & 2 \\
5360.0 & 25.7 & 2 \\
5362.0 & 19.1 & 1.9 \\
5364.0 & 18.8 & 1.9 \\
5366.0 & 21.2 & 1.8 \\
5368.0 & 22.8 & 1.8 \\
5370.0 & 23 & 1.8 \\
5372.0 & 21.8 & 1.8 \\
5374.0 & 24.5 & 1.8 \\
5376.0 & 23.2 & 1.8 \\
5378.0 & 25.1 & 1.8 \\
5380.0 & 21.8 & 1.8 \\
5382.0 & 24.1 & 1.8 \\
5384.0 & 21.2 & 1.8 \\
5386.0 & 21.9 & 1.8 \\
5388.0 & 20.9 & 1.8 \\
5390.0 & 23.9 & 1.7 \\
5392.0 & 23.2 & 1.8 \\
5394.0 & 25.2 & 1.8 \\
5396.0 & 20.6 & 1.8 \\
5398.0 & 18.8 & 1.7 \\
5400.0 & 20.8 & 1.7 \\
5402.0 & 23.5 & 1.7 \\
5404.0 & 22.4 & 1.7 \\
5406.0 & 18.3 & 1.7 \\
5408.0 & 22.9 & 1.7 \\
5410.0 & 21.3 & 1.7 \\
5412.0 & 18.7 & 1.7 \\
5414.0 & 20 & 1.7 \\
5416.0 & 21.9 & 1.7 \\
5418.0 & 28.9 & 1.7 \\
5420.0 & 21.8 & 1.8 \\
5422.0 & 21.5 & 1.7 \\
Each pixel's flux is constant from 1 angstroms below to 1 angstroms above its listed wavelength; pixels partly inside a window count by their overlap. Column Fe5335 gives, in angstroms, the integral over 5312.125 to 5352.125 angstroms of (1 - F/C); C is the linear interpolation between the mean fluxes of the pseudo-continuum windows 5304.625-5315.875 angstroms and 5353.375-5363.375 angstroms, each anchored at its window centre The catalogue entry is 2.2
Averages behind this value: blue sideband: 23.9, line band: 22.4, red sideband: 23.5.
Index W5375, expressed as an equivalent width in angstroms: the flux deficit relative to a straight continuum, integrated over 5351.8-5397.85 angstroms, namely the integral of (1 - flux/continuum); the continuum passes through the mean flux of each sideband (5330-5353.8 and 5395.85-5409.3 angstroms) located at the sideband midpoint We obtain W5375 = -2.3 angstroms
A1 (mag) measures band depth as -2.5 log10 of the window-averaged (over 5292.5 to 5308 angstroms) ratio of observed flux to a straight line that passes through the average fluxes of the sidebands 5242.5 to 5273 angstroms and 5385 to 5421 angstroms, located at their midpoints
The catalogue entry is -0.07 mag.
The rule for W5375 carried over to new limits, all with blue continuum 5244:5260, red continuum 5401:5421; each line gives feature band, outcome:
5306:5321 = -1.21 angstroms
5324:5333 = 0.66 angstroms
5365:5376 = -0.38 angstroms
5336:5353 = -0.86 angstroms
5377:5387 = -0.39 angstroms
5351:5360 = -1.16 angstroms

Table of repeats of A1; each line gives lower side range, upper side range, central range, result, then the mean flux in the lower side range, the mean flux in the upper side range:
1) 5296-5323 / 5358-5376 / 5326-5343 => 0.08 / 23.3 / 22.3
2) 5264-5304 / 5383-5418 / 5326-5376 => -0.05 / 21.1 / 21.7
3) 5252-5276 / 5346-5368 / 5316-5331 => -0.02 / 19.7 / 23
